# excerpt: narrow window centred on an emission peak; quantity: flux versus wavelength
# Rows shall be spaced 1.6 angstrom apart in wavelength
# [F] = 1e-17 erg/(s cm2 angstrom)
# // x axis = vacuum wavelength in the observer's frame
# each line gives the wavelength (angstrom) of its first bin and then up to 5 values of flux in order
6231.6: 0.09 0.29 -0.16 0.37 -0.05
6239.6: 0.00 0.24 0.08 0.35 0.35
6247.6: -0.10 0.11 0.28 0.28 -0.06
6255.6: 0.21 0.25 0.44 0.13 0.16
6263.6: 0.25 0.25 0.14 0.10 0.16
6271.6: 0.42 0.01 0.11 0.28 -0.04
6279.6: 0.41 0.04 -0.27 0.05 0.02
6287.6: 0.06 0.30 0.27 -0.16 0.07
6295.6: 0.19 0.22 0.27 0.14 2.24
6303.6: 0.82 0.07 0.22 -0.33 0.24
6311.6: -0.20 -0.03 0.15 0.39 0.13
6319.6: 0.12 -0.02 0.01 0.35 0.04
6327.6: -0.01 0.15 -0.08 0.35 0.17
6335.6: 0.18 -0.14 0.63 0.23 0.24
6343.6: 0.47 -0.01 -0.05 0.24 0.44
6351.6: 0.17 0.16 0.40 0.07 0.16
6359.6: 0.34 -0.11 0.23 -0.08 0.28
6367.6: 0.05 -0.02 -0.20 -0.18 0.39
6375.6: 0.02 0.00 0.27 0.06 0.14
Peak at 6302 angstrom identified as Hbeta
